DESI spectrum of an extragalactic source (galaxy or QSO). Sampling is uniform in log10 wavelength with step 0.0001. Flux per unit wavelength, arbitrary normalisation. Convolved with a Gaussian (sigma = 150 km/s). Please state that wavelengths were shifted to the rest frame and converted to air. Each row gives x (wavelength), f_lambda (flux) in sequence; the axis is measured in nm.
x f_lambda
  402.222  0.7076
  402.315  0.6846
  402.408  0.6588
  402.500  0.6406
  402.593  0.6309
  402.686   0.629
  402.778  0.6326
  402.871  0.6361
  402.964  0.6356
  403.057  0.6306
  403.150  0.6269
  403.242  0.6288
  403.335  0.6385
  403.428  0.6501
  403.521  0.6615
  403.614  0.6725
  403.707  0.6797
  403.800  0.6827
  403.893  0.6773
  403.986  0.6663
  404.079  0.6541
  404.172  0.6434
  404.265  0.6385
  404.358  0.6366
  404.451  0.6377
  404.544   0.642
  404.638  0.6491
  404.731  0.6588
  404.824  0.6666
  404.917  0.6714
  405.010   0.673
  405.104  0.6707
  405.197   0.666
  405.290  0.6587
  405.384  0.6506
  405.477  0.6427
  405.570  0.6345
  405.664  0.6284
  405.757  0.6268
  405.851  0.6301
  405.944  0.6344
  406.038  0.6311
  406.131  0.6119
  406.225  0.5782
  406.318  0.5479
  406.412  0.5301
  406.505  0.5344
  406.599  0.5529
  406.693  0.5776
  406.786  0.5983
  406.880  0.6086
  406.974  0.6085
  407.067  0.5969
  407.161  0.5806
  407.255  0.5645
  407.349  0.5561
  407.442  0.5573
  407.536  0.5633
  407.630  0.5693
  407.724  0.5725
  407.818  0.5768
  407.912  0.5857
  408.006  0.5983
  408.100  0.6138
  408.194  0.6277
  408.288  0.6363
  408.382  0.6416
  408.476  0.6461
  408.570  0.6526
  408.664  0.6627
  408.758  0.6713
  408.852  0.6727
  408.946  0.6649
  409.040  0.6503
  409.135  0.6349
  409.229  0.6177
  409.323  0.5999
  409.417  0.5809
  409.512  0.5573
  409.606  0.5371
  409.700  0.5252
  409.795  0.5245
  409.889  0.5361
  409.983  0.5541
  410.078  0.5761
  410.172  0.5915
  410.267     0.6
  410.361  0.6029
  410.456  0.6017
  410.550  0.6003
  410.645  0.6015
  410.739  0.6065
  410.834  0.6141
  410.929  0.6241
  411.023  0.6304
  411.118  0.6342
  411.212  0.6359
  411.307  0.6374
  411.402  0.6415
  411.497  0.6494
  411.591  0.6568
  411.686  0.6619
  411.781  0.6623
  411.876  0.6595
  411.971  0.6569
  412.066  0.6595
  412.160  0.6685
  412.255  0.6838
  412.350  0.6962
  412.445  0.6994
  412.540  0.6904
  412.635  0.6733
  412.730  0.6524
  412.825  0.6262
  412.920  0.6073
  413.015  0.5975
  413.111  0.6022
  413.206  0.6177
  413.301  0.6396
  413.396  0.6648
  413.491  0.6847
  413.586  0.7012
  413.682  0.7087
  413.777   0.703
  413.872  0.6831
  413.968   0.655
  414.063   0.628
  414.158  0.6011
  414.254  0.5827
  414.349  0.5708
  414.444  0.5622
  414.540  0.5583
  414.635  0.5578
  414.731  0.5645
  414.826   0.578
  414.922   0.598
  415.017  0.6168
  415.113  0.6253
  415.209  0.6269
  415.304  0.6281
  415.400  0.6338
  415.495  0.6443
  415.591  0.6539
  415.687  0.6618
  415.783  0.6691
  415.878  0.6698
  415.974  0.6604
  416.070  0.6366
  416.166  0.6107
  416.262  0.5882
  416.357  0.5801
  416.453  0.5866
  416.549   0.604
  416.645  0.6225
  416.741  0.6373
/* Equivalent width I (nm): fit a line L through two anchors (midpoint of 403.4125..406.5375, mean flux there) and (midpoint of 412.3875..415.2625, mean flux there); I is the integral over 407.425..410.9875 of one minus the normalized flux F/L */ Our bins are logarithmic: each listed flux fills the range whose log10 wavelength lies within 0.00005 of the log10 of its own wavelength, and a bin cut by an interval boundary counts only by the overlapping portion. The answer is 0.185 nm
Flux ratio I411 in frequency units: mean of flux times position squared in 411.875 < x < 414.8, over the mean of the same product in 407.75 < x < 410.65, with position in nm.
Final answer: 1.08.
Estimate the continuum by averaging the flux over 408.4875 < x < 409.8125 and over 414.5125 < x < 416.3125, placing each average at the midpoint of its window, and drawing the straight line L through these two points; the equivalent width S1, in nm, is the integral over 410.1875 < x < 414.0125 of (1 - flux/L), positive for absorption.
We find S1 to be -0.18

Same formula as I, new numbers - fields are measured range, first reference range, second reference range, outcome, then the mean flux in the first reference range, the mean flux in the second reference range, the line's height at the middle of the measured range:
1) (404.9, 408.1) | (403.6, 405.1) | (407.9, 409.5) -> 0.218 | 0.659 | 0.632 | 0.646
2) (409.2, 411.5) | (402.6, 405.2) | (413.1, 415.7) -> 0.153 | 0.651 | 0.627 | 0.636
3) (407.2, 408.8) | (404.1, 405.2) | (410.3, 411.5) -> 0.077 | 0.654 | 0.62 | 0.636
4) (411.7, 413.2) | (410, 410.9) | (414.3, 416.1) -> -0.122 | 0.598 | 0.617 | 0.606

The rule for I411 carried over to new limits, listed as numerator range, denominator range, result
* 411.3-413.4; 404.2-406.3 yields 1.05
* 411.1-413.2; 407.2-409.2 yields 1.08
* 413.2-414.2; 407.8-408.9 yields 1.08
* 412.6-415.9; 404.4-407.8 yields 1.07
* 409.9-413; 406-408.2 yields 1.12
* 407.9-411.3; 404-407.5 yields 1.01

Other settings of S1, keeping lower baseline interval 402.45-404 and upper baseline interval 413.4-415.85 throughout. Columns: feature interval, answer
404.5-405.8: -0.016 nm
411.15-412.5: -0.060 nm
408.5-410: 0.079 nm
